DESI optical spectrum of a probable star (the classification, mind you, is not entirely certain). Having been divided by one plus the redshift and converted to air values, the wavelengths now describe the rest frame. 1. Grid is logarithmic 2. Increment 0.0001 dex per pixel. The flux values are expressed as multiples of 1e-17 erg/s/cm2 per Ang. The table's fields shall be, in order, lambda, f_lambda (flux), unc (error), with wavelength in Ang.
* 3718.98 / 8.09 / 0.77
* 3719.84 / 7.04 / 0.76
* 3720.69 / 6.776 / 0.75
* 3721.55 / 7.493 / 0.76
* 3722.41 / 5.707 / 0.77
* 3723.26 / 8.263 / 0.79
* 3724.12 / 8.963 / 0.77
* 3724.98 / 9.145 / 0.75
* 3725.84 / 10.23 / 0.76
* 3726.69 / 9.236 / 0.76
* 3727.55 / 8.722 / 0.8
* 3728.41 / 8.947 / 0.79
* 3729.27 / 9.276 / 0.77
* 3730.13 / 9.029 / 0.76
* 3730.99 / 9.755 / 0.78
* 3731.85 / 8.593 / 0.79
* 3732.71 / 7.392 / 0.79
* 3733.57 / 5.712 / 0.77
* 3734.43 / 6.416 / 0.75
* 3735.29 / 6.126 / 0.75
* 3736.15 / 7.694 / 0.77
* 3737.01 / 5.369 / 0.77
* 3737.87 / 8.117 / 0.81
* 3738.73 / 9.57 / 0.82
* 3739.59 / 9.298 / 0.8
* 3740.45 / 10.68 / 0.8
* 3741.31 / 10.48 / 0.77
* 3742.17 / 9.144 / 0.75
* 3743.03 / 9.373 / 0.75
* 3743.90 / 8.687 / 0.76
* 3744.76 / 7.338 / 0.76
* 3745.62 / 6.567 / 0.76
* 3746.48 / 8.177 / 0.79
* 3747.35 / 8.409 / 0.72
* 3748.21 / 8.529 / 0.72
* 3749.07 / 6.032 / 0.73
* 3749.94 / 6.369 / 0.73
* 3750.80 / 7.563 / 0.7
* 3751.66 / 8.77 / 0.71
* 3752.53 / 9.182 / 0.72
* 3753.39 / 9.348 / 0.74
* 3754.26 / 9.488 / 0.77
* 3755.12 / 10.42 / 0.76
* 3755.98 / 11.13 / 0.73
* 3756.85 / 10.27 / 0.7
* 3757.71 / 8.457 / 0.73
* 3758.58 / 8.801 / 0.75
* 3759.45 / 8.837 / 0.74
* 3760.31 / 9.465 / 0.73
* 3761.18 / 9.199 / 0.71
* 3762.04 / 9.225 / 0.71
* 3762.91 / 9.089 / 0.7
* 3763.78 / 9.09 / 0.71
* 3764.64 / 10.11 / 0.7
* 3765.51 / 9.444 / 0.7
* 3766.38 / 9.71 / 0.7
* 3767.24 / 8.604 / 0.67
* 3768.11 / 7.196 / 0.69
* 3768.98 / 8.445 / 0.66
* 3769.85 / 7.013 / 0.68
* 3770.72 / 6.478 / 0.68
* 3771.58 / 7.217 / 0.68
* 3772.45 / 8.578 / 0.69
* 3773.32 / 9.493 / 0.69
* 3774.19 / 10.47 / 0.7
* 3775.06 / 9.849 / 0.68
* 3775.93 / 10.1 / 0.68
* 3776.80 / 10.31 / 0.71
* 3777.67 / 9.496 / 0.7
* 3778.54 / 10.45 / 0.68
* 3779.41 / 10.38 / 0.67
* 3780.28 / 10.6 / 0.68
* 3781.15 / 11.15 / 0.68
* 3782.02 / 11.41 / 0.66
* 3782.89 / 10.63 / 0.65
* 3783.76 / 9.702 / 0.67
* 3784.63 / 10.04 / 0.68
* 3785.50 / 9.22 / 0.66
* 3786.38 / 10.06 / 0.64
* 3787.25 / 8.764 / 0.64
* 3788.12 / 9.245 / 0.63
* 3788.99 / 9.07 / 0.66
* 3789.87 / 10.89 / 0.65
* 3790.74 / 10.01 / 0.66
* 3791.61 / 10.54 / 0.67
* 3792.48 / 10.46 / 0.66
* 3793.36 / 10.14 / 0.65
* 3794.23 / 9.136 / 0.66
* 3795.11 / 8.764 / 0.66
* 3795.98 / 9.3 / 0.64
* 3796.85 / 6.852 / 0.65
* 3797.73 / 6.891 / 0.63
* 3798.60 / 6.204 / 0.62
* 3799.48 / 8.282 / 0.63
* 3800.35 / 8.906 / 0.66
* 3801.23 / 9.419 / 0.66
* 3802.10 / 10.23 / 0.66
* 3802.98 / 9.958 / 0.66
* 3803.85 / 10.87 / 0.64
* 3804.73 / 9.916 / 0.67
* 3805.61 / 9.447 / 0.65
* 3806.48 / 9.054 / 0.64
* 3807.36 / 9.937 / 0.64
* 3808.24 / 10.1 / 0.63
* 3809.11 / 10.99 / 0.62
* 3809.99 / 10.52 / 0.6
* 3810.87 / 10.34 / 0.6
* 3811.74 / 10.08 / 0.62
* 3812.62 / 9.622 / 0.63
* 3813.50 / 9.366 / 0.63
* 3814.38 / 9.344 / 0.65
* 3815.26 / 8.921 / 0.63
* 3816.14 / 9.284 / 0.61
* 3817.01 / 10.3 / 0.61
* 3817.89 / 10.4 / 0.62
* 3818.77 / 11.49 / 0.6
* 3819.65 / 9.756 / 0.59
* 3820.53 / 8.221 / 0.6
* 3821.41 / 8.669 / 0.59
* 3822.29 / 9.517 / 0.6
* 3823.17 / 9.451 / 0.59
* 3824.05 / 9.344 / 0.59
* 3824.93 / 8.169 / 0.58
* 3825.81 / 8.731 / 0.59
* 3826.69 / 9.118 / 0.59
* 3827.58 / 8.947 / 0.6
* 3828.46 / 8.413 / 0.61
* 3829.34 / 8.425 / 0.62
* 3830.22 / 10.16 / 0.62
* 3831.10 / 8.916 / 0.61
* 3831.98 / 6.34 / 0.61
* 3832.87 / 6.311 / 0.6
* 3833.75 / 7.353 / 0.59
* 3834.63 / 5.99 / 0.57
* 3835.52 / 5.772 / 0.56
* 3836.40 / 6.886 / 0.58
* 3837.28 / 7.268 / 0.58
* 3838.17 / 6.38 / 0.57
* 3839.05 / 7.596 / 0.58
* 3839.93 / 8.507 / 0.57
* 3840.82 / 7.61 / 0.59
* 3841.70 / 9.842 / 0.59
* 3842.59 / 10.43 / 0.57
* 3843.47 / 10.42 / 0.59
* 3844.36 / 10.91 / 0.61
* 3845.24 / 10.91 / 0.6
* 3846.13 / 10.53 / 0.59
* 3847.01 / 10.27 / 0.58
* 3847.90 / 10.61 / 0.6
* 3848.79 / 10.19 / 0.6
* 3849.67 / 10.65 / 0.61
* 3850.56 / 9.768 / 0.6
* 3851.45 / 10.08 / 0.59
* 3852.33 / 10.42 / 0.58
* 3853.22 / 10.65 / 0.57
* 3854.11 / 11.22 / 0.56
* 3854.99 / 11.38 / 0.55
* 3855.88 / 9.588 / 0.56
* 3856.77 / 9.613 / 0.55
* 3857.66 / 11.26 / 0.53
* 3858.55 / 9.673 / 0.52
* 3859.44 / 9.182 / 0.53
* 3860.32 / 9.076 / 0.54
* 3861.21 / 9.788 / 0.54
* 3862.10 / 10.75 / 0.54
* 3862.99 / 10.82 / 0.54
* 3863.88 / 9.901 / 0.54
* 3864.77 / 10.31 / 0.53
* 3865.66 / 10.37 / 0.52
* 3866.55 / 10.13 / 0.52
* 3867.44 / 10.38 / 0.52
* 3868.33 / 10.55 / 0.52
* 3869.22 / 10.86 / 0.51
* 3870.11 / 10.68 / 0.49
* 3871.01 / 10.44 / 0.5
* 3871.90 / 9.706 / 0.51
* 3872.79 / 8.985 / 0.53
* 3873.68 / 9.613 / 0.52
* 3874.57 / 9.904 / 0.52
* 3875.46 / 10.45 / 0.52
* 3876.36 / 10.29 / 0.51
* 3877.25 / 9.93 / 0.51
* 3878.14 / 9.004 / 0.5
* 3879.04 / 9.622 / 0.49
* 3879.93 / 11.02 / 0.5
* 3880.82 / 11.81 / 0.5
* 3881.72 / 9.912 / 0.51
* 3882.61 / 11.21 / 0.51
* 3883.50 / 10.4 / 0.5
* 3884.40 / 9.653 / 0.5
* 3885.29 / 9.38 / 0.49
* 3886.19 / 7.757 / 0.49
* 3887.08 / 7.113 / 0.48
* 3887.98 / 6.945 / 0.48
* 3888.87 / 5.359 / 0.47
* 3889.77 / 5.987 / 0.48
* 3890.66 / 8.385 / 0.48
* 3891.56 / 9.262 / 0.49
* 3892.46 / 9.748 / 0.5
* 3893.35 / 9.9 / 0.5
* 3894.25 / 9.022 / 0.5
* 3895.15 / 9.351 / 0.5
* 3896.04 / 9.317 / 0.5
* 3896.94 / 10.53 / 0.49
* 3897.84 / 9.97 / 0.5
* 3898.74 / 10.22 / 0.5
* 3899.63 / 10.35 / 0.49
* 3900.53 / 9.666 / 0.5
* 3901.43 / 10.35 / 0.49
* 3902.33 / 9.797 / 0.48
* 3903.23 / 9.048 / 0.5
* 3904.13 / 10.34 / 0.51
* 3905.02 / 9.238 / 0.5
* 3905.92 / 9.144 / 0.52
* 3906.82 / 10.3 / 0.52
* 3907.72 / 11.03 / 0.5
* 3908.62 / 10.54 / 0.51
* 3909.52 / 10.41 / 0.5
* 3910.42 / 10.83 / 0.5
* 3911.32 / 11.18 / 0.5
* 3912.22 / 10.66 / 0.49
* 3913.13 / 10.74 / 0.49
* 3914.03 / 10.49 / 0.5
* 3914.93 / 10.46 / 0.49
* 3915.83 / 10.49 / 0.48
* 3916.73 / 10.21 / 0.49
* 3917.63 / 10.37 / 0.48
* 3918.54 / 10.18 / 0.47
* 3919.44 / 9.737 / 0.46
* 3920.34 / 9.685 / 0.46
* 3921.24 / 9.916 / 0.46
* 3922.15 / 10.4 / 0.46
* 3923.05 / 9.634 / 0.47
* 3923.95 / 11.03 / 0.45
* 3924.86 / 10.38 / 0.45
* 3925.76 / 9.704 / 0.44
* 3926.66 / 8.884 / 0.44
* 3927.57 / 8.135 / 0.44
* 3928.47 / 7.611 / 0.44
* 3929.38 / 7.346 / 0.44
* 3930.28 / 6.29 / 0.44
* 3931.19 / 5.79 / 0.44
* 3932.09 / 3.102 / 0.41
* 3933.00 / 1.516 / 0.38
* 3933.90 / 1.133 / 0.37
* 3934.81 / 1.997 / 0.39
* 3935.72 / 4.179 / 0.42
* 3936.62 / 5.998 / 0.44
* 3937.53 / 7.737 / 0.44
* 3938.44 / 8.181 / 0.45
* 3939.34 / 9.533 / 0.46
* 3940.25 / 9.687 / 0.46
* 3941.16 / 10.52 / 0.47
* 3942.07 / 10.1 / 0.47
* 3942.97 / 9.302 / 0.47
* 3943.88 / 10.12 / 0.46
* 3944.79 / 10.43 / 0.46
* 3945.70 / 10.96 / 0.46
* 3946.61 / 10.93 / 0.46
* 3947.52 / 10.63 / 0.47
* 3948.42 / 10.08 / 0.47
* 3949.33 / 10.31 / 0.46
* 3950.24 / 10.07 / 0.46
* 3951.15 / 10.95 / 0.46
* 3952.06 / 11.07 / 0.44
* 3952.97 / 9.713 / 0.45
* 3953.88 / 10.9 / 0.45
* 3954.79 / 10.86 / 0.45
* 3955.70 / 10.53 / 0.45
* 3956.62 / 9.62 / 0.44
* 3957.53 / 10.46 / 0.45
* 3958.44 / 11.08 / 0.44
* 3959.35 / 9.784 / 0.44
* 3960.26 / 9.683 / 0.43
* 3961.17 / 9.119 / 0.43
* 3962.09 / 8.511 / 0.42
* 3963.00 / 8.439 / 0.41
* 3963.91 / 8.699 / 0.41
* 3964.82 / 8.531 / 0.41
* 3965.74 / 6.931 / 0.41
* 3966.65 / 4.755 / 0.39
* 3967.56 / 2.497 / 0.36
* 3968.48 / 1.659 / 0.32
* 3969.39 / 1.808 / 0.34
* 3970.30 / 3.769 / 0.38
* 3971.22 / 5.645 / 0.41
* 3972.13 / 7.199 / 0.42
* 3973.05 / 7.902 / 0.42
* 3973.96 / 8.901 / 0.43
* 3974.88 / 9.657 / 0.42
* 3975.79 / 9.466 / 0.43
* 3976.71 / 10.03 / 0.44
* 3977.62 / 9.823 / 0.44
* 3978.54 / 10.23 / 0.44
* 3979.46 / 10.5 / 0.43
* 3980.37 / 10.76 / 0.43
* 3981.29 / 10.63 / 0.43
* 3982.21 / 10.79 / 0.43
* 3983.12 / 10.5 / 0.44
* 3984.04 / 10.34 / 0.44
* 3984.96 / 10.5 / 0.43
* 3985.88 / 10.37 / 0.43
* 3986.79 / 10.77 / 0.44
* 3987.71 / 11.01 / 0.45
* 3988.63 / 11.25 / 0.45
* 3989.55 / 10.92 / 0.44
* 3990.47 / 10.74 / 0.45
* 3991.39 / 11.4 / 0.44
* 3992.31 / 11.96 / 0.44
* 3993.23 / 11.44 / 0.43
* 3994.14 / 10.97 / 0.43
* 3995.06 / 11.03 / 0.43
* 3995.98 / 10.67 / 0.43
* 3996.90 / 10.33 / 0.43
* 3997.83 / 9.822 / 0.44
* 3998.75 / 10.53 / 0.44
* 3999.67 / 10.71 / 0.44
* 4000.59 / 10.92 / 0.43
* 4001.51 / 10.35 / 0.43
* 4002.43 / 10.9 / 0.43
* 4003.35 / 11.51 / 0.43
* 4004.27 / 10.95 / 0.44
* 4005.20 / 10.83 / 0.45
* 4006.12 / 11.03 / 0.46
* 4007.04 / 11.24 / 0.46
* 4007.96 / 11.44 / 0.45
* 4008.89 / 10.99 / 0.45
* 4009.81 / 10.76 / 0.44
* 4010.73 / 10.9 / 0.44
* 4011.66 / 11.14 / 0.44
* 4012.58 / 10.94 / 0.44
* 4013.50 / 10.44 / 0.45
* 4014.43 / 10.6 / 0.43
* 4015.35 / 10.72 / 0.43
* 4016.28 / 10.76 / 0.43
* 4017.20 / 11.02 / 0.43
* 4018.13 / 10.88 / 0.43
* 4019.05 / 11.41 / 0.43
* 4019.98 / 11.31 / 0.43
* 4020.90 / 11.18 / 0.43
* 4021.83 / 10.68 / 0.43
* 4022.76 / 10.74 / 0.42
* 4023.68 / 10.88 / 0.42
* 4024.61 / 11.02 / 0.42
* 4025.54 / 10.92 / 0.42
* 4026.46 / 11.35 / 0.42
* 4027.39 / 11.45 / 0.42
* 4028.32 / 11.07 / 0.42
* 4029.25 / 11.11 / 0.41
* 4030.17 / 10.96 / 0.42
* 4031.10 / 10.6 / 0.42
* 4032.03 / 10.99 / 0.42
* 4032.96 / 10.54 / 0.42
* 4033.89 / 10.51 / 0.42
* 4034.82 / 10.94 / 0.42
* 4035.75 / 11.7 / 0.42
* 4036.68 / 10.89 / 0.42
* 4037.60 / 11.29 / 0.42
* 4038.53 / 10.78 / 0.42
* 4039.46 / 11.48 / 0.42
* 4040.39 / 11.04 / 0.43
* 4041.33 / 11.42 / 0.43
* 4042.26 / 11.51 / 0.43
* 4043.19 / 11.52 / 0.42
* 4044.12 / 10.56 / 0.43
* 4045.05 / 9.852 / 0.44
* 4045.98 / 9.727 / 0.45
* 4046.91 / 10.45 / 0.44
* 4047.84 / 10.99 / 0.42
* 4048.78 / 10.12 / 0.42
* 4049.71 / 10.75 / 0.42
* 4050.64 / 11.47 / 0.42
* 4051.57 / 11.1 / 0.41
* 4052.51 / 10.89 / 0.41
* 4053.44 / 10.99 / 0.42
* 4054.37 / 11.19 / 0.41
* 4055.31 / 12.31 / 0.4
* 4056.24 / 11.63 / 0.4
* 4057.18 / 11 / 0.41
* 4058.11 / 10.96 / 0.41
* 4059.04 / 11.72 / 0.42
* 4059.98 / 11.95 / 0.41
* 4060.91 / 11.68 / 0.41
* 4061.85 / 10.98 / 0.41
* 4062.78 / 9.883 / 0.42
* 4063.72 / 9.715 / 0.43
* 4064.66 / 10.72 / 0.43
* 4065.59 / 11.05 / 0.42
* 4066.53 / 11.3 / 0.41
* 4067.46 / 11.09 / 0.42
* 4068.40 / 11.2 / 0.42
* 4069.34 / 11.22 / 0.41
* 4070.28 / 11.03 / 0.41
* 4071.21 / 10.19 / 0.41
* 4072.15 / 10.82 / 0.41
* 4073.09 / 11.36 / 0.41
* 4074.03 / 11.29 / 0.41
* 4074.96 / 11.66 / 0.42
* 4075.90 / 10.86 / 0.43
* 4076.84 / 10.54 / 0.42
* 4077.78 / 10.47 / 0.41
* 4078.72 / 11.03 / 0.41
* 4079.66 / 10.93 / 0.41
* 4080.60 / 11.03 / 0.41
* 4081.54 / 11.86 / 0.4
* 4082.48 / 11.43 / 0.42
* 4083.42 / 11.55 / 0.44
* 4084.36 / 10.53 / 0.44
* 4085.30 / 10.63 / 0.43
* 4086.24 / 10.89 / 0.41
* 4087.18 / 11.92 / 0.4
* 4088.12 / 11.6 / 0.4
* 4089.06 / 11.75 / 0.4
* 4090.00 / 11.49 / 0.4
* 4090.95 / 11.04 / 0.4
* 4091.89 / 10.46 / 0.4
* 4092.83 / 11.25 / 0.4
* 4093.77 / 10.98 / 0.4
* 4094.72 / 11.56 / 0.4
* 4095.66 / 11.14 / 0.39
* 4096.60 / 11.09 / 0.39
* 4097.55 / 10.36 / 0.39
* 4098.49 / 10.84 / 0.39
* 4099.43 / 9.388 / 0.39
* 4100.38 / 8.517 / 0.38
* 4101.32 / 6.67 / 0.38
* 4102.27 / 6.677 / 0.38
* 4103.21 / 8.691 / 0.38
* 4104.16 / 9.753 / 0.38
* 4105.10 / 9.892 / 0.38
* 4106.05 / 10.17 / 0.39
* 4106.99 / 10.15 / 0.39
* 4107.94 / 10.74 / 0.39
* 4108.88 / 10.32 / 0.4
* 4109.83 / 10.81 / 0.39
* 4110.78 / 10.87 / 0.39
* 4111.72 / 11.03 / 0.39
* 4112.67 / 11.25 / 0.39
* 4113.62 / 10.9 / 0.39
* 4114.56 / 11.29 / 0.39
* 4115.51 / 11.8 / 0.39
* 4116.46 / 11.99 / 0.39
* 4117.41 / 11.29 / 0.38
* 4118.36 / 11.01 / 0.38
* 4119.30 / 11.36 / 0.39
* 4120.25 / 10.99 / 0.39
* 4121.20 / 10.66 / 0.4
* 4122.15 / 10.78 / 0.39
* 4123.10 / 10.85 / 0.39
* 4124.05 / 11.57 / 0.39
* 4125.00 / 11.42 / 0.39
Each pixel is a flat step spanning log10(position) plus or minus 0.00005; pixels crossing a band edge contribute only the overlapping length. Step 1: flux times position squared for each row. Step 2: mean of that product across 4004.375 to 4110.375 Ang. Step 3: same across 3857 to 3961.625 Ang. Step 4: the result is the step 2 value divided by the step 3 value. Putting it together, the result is 1.2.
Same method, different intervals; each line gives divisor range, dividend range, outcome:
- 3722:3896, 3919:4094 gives 1.21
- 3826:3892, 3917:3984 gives 0.96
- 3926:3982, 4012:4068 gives 1.39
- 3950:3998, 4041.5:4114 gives 1.21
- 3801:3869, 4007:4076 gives 1.29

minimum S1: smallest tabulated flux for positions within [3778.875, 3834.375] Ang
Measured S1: 6.204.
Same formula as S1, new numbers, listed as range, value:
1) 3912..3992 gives 1.133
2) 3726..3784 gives 5.369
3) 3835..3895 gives 5.359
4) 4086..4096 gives 10.46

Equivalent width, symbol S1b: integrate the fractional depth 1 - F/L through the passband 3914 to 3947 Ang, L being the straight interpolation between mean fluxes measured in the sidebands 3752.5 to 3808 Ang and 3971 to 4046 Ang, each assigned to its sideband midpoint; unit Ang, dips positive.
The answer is 5.9 Ang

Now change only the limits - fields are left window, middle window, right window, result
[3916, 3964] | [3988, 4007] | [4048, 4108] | -2.4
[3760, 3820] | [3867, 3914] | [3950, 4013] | -0.7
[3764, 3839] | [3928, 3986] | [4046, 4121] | 9.8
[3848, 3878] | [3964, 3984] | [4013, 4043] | 5.5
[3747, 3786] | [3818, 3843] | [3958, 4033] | 2.8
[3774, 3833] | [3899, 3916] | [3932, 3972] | -3.6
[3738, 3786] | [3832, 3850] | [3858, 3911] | 1.6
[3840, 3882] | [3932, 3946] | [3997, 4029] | 4.4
